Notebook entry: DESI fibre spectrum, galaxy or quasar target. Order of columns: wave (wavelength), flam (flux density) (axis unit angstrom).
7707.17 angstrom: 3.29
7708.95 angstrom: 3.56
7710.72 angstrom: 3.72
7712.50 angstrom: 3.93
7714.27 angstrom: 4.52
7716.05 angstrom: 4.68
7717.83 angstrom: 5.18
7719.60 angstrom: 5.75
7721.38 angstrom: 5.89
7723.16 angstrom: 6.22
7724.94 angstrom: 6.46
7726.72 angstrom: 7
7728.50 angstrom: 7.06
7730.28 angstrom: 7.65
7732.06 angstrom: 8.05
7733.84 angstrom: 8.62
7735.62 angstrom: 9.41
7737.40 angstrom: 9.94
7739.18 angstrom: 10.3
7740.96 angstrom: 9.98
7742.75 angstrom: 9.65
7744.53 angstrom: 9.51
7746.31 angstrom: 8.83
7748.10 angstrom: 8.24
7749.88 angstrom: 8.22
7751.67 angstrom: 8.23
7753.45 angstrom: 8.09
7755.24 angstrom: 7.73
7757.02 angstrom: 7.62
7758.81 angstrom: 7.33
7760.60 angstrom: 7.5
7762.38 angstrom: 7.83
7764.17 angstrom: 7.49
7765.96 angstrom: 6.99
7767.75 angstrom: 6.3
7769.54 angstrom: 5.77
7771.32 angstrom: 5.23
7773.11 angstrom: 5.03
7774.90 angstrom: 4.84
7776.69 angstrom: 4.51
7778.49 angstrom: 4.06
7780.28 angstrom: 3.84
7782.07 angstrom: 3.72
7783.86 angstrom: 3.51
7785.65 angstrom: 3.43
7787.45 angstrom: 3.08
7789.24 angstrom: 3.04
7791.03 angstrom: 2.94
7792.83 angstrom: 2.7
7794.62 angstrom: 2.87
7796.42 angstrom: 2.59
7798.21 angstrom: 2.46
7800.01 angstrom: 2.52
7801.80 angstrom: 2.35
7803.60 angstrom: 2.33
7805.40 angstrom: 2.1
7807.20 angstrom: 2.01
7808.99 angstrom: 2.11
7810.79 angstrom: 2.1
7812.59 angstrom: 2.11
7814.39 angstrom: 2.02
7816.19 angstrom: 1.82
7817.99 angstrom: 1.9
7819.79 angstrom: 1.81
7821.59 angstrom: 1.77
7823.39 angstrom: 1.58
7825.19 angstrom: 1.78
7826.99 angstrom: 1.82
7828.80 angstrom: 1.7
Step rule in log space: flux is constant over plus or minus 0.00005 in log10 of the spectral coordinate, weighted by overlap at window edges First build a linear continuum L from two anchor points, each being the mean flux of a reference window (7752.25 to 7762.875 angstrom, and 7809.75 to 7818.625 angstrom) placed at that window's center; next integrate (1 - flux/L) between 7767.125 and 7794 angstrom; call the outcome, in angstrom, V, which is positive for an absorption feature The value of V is 6.7 angstrom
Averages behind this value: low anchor 7.7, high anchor 1.99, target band 4.1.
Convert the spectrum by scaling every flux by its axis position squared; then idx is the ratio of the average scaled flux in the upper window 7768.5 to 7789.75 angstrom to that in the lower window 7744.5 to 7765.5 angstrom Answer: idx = 0.5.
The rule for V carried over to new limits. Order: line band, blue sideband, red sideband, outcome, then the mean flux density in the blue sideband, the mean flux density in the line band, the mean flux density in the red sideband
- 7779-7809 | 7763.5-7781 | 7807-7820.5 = 6.4 angstrom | 5.39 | 2.84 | 1.99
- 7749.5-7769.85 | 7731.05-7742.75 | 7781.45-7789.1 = -2.8 angstrom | 9.39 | 7.45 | 3.39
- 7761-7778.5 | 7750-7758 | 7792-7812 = 0.7 angstrom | 7.94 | 5.94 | 2.37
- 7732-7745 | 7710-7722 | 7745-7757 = -4.7 angstrom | 4.8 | 9.52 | 8.23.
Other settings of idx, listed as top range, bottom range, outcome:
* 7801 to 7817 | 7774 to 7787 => 0.54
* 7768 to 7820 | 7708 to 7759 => 0.43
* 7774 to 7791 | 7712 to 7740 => 0.55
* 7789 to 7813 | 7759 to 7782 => 0.43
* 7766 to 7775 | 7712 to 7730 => 0.99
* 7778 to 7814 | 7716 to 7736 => 0.41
